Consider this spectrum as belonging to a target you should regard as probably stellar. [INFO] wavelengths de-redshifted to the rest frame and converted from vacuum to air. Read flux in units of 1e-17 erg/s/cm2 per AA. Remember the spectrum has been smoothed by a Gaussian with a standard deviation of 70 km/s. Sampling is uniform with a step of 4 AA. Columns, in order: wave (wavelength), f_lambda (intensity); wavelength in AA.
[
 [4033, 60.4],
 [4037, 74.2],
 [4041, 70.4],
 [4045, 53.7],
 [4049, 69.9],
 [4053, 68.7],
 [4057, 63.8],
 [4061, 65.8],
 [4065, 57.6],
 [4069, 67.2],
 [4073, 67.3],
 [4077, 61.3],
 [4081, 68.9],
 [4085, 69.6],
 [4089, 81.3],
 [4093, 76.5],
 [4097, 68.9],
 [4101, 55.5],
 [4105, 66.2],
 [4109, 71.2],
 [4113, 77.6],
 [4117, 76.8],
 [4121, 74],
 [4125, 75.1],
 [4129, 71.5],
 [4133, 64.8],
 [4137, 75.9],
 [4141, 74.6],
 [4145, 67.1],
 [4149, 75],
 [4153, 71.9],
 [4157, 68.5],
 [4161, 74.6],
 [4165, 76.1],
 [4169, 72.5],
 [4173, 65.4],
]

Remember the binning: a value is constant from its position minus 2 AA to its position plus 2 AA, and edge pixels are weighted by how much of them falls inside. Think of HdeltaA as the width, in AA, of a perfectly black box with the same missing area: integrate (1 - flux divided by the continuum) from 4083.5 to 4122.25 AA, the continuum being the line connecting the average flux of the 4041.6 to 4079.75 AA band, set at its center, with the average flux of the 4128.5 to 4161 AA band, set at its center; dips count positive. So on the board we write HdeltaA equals -2.2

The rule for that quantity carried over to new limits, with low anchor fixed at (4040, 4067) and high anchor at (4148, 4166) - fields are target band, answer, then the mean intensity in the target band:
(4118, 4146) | -0.6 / 72.2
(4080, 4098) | -1.7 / 73.5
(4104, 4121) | -1.1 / 73.5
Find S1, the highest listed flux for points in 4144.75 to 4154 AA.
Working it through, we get 75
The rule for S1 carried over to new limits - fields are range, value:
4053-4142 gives 81.3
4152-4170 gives 76.1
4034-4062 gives 74.2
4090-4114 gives 77.6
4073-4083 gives 68.9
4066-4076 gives 67.3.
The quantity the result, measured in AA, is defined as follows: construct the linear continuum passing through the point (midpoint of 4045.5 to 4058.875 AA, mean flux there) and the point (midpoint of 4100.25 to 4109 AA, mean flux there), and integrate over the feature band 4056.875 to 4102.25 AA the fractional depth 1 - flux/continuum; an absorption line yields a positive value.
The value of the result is -1.7 AA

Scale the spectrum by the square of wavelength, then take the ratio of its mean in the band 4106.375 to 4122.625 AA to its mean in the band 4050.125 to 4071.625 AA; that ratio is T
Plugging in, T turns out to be 1.18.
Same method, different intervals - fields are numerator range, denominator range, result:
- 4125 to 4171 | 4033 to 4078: 1.16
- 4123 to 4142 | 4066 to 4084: 1.13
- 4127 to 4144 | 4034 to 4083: 1.13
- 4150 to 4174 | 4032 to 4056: 1.15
